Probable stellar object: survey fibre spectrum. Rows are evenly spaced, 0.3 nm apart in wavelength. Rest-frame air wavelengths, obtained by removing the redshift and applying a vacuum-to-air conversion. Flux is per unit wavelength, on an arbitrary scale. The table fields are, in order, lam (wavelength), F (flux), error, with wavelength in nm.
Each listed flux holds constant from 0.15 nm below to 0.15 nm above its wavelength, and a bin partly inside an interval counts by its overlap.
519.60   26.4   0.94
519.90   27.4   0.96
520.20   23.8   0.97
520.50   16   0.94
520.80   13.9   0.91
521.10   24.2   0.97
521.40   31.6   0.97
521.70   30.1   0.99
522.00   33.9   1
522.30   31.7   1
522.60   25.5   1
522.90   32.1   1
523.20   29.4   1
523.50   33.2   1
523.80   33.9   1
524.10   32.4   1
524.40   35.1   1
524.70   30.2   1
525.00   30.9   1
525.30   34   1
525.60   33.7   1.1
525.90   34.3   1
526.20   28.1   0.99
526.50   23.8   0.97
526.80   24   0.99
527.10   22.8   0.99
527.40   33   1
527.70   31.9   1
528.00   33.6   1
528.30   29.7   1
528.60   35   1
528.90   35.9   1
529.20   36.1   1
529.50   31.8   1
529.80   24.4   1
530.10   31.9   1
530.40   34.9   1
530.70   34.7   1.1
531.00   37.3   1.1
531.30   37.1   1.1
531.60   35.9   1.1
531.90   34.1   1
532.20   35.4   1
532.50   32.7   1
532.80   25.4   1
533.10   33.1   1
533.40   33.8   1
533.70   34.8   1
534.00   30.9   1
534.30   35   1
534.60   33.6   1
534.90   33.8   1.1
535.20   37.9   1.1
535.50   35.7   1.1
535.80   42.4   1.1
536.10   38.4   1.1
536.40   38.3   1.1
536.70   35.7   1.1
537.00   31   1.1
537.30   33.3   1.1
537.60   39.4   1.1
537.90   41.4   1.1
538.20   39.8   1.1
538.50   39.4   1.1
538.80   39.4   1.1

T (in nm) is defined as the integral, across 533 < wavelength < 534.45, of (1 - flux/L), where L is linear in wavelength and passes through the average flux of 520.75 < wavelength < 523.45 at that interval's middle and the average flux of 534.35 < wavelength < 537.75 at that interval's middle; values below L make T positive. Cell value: 0.06 nm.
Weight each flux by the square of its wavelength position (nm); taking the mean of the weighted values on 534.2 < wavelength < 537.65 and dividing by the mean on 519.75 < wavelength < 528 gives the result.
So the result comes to 1.30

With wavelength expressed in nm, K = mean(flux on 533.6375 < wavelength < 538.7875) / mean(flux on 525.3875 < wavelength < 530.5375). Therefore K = 1.2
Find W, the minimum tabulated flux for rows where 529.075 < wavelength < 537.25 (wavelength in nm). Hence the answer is 24.4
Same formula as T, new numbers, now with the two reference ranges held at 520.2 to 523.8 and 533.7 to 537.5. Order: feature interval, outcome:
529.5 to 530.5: 0.06 nm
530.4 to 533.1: -0.07 nm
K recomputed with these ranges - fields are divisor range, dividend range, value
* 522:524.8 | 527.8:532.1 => 1.07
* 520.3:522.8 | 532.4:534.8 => 1.25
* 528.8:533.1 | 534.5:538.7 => 1.12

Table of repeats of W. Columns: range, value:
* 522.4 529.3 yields 22.8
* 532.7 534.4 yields 25.4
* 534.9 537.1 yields 31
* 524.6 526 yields 30.2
